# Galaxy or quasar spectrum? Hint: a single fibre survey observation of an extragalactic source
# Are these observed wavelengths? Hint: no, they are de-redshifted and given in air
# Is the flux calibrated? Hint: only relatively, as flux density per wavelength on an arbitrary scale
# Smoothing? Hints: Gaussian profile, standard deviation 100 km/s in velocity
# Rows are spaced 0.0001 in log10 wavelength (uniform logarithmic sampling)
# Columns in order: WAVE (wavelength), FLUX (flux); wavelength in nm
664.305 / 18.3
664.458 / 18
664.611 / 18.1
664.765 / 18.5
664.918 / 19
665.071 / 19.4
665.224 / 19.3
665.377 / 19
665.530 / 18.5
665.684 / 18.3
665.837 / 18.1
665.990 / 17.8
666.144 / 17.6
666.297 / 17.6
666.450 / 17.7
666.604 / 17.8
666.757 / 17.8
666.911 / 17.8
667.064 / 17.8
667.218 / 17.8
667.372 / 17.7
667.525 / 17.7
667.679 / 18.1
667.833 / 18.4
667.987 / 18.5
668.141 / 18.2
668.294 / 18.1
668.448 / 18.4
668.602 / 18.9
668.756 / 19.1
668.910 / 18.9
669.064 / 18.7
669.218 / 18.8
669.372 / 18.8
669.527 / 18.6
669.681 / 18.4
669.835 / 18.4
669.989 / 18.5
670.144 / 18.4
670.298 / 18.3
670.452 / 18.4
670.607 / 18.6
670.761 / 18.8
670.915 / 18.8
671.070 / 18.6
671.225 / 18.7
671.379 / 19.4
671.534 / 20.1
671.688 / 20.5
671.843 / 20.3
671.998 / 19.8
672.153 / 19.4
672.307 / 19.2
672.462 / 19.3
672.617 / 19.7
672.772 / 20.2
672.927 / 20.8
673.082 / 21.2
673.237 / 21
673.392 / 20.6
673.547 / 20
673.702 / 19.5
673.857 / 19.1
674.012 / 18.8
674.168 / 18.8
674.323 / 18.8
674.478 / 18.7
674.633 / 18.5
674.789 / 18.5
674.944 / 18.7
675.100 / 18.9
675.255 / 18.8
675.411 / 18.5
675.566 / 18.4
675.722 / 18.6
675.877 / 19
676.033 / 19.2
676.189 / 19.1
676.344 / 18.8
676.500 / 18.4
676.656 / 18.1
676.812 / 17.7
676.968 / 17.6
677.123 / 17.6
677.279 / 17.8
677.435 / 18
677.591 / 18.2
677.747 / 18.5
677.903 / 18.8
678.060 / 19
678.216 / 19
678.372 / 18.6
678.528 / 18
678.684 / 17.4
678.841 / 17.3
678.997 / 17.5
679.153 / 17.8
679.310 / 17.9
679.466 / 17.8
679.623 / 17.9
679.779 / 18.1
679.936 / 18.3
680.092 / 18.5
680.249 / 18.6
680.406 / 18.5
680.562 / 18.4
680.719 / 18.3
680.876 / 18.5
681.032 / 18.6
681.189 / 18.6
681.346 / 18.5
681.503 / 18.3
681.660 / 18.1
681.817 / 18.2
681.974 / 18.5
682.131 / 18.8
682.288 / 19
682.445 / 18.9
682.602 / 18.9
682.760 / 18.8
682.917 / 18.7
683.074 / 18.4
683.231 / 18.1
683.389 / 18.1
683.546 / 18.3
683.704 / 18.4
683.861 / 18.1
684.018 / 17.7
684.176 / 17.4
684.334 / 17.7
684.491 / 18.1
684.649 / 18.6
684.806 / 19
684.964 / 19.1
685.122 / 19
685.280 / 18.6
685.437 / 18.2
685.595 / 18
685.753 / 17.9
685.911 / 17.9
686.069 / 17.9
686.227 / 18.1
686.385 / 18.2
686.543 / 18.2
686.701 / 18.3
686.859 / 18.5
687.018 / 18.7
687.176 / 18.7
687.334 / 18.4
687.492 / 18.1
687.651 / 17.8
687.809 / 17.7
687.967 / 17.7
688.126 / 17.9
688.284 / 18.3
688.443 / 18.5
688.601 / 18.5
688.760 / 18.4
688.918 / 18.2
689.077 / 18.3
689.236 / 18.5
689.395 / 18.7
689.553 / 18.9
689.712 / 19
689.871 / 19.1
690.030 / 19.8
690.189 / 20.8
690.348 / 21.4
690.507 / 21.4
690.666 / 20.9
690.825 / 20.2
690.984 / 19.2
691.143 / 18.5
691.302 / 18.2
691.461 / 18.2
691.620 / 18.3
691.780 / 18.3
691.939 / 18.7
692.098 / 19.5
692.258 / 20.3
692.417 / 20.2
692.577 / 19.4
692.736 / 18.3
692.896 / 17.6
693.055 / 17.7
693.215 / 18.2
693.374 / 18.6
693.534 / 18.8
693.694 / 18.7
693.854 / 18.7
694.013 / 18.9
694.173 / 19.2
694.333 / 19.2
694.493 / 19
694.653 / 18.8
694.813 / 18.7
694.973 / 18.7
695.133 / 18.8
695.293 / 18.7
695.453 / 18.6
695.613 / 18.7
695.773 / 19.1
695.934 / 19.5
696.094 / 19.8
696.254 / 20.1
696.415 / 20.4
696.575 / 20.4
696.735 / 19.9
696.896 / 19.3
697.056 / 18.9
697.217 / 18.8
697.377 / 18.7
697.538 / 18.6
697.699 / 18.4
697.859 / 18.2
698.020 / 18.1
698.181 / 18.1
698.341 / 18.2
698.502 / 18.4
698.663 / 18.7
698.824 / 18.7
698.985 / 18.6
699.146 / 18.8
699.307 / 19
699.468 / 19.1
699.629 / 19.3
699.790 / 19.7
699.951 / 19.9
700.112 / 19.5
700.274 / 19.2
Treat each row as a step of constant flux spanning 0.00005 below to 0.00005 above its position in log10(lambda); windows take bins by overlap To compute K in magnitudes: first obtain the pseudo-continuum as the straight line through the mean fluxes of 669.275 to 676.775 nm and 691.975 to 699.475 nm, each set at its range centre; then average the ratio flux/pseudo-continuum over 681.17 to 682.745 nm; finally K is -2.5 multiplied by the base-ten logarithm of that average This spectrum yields 0.03 mag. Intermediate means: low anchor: 19.1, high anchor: 18.9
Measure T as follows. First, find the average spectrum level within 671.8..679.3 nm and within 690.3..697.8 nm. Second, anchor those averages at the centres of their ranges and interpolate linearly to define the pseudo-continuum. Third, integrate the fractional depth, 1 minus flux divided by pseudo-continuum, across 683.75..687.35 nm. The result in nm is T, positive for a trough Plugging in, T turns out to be 0.14 nm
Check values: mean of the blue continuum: 18.8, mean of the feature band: 18.3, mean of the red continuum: 19.1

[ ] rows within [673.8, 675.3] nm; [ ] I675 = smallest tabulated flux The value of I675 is 18.5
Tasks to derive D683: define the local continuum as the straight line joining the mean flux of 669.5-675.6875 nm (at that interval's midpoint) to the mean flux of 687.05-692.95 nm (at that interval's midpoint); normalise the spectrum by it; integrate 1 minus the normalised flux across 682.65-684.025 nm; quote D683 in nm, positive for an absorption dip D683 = 0.05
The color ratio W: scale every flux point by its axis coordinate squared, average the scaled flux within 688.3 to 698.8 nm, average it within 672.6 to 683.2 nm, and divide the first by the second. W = 1.07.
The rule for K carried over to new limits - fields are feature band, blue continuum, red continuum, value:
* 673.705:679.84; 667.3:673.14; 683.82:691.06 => 0.03 mag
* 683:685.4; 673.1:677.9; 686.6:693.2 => 0.03 mag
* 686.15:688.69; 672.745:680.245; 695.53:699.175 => 0.04 mag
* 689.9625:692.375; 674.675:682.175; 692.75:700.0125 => -0.05 mag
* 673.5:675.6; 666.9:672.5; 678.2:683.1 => -0.02 mag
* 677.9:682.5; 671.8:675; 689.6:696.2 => 0.06 mag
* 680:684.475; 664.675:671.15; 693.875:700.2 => 0.02 mag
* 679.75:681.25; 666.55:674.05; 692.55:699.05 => 0.03 mag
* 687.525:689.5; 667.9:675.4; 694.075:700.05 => 0.05 mag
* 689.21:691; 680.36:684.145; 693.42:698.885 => -0.07 mag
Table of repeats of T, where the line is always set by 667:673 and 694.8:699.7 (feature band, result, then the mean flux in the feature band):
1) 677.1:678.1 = 0.03 nm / 18.3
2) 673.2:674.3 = -0.04 nm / 19.6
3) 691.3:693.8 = 0.03 nm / 18.7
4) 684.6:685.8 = 0.02 nm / 18.6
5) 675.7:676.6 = 0.00 nm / 18.9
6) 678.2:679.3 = 0.06 nm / 17.9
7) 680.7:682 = 0.03 nm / 18.4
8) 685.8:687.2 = 0.05 nm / 18.2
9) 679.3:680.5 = 0.04 nm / 18.2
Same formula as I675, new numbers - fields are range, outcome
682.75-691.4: 17.4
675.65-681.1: 17.3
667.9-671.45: 18.1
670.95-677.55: 17.6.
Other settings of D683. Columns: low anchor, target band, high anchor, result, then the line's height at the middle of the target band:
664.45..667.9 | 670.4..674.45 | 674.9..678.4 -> -0.26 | 18.4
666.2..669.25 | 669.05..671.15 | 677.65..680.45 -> -0.05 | 18.2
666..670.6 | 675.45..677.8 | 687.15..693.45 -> 0.02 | 18.5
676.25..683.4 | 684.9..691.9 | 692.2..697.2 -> 0.02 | 18.7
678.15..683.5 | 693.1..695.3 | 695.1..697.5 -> 0.05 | 19.2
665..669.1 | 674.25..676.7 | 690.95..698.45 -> -0.03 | 18.4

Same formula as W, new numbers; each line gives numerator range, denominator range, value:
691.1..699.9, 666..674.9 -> 1.08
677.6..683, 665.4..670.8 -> 1.04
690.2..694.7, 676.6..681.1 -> 1.10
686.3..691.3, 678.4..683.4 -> 1.05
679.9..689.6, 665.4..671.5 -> 1.05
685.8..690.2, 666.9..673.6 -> 1.02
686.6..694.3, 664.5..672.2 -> 1.08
